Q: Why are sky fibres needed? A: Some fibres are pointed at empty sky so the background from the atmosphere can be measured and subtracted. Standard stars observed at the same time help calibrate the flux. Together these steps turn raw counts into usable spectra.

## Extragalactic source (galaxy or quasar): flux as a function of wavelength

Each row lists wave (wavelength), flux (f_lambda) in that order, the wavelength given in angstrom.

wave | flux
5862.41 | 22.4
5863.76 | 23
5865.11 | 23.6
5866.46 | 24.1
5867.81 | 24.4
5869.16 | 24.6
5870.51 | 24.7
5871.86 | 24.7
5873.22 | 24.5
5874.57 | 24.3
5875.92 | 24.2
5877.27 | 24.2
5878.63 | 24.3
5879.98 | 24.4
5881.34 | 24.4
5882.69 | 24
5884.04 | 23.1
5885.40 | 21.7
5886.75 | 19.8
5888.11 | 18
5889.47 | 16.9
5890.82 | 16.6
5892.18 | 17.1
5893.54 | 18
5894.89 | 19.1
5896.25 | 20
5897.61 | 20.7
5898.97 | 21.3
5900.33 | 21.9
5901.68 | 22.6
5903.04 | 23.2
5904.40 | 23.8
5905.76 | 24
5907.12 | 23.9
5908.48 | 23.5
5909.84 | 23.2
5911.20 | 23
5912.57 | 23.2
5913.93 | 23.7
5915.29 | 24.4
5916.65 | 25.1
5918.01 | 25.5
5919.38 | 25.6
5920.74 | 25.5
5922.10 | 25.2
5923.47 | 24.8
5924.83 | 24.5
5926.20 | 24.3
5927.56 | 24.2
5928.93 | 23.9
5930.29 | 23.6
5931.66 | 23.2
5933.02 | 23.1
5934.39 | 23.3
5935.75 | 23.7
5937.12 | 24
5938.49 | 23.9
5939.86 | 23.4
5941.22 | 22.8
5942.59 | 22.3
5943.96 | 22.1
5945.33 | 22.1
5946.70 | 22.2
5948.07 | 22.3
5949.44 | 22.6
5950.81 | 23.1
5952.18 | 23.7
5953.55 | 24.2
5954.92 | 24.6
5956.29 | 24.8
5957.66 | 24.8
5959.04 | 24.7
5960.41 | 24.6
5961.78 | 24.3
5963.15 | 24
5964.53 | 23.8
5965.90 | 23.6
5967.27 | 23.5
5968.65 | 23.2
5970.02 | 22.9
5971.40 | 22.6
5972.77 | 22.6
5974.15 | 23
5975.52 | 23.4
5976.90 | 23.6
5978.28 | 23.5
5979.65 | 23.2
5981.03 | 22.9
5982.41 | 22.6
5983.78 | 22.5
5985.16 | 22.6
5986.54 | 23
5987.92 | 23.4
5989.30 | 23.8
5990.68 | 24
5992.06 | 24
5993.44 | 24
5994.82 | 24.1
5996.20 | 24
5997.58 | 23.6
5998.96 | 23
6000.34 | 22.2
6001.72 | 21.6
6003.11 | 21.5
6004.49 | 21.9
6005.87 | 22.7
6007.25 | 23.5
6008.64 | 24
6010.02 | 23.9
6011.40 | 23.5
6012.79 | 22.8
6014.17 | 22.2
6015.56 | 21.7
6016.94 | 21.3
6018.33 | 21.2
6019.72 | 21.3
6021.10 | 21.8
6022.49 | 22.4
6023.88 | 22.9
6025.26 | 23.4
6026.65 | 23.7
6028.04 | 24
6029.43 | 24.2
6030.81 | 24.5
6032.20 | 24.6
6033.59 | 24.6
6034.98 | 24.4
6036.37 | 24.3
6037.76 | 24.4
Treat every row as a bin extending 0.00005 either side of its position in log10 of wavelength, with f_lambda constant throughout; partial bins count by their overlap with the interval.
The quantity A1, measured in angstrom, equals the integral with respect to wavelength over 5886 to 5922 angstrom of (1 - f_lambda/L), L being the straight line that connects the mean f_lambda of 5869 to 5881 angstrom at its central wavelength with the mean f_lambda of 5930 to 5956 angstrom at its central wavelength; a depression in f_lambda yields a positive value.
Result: 2.87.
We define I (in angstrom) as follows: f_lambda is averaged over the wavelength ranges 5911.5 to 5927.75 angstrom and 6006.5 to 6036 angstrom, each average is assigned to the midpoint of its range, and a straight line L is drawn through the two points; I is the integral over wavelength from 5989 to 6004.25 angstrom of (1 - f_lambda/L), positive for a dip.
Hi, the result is 0.20 angstrom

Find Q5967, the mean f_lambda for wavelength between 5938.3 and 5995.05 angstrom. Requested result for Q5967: 23.4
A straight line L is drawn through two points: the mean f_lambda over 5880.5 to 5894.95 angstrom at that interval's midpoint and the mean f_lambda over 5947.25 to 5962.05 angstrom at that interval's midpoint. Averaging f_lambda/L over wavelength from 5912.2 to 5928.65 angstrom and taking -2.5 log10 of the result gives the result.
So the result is -0.13 mag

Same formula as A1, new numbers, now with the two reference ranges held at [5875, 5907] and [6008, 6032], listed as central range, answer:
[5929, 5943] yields -0.87 angstrom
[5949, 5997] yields -2.53 angstrom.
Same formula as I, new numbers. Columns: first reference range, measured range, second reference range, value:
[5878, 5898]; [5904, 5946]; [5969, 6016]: -4.7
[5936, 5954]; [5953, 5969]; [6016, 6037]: -0.8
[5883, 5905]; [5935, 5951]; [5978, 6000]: -0.7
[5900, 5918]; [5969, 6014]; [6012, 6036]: 0.1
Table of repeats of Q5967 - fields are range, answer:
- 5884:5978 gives 22.9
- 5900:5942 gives 23.9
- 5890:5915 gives 21.6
